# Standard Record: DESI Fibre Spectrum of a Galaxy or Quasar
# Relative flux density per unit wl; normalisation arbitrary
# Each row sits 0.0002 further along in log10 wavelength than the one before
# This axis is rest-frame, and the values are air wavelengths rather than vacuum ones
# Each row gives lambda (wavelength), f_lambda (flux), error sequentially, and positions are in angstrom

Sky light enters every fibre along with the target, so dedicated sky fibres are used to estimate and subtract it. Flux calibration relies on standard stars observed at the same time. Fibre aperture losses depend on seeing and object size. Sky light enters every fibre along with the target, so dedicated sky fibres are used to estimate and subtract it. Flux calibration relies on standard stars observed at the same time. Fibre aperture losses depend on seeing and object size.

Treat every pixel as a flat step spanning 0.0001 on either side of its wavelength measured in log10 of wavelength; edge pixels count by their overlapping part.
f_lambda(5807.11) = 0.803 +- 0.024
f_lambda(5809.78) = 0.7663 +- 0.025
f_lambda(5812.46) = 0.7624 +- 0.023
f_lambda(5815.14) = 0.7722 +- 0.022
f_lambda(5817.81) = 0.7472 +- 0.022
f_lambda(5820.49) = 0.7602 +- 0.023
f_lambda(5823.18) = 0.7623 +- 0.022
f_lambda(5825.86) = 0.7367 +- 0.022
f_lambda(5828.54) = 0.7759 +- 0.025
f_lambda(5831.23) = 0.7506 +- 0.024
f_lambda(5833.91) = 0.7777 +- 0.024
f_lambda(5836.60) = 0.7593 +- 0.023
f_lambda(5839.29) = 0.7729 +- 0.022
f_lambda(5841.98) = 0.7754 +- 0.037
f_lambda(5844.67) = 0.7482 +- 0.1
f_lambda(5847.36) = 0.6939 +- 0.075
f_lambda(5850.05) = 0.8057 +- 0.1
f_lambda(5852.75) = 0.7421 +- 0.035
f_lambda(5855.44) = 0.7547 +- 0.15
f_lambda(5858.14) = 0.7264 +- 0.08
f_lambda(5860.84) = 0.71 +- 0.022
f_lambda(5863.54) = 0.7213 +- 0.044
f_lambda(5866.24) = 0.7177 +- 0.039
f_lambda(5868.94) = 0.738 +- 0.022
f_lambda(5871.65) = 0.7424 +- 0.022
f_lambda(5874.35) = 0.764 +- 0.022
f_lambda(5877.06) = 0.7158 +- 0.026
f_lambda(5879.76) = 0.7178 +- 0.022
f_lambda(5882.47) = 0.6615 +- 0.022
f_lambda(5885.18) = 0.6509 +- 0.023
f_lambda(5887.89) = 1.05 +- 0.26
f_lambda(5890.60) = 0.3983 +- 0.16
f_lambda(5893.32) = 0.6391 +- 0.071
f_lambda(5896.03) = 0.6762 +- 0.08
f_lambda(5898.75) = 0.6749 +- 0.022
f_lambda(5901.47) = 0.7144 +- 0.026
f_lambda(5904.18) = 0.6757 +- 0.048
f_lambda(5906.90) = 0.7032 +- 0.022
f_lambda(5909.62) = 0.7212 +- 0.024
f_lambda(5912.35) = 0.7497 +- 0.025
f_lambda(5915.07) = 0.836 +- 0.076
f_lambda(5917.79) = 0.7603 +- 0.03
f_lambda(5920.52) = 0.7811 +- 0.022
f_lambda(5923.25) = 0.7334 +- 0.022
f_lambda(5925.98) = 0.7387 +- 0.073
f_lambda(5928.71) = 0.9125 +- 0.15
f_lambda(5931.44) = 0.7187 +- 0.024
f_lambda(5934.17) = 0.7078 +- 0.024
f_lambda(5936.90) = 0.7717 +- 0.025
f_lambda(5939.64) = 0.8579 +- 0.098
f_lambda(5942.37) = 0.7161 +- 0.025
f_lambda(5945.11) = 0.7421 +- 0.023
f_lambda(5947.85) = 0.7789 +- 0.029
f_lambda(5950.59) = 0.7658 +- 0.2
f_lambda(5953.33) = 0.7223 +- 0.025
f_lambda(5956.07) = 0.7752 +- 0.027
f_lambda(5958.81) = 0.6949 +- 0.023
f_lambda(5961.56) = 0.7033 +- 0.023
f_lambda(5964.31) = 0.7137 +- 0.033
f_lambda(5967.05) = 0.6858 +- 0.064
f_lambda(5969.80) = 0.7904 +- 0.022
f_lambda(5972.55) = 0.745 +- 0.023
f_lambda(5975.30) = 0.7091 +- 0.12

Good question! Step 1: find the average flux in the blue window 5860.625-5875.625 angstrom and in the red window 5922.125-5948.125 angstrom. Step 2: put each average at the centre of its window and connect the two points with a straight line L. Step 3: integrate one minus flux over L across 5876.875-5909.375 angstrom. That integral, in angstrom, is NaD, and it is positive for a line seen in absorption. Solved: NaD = 2.5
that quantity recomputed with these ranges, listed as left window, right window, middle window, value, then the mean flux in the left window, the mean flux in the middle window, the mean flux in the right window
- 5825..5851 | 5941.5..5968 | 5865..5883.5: 0.67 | 0.76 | 0.724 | 0.731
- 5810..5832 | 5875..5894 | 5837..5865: -0.64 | 0.759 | 0.745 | 0.695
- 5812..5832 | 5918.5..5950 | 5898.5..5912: 1.10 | 0.758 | 0.704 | 0.769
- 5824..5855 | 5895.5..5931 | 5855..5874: 0.58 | 0.758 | 0.731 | 0.745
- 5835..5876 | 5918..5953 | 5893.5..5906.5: 1.28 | 0.745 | 0.683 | 0.767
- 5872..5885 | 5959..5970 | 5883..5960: -2.74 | 0.711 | 0.737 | 0.713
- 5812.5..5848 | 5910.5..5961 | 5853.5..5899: 2.97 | 0.758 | 0.711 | 0.763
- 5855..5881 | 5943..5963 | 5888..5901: 1.49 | 0.73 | 0.648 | 0.739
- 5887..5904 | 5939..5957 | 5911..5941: -2.11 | 0.681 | 0.779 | 0.762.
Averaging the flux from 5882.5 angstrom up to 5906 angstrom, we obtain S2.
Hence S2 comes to 0.684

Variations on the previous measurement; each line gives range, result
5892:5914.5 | 0.699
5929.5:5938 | 0.744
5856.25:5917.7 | 0.715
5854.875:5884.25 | 0.723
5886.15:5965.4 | 0.739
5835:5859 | 0.754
